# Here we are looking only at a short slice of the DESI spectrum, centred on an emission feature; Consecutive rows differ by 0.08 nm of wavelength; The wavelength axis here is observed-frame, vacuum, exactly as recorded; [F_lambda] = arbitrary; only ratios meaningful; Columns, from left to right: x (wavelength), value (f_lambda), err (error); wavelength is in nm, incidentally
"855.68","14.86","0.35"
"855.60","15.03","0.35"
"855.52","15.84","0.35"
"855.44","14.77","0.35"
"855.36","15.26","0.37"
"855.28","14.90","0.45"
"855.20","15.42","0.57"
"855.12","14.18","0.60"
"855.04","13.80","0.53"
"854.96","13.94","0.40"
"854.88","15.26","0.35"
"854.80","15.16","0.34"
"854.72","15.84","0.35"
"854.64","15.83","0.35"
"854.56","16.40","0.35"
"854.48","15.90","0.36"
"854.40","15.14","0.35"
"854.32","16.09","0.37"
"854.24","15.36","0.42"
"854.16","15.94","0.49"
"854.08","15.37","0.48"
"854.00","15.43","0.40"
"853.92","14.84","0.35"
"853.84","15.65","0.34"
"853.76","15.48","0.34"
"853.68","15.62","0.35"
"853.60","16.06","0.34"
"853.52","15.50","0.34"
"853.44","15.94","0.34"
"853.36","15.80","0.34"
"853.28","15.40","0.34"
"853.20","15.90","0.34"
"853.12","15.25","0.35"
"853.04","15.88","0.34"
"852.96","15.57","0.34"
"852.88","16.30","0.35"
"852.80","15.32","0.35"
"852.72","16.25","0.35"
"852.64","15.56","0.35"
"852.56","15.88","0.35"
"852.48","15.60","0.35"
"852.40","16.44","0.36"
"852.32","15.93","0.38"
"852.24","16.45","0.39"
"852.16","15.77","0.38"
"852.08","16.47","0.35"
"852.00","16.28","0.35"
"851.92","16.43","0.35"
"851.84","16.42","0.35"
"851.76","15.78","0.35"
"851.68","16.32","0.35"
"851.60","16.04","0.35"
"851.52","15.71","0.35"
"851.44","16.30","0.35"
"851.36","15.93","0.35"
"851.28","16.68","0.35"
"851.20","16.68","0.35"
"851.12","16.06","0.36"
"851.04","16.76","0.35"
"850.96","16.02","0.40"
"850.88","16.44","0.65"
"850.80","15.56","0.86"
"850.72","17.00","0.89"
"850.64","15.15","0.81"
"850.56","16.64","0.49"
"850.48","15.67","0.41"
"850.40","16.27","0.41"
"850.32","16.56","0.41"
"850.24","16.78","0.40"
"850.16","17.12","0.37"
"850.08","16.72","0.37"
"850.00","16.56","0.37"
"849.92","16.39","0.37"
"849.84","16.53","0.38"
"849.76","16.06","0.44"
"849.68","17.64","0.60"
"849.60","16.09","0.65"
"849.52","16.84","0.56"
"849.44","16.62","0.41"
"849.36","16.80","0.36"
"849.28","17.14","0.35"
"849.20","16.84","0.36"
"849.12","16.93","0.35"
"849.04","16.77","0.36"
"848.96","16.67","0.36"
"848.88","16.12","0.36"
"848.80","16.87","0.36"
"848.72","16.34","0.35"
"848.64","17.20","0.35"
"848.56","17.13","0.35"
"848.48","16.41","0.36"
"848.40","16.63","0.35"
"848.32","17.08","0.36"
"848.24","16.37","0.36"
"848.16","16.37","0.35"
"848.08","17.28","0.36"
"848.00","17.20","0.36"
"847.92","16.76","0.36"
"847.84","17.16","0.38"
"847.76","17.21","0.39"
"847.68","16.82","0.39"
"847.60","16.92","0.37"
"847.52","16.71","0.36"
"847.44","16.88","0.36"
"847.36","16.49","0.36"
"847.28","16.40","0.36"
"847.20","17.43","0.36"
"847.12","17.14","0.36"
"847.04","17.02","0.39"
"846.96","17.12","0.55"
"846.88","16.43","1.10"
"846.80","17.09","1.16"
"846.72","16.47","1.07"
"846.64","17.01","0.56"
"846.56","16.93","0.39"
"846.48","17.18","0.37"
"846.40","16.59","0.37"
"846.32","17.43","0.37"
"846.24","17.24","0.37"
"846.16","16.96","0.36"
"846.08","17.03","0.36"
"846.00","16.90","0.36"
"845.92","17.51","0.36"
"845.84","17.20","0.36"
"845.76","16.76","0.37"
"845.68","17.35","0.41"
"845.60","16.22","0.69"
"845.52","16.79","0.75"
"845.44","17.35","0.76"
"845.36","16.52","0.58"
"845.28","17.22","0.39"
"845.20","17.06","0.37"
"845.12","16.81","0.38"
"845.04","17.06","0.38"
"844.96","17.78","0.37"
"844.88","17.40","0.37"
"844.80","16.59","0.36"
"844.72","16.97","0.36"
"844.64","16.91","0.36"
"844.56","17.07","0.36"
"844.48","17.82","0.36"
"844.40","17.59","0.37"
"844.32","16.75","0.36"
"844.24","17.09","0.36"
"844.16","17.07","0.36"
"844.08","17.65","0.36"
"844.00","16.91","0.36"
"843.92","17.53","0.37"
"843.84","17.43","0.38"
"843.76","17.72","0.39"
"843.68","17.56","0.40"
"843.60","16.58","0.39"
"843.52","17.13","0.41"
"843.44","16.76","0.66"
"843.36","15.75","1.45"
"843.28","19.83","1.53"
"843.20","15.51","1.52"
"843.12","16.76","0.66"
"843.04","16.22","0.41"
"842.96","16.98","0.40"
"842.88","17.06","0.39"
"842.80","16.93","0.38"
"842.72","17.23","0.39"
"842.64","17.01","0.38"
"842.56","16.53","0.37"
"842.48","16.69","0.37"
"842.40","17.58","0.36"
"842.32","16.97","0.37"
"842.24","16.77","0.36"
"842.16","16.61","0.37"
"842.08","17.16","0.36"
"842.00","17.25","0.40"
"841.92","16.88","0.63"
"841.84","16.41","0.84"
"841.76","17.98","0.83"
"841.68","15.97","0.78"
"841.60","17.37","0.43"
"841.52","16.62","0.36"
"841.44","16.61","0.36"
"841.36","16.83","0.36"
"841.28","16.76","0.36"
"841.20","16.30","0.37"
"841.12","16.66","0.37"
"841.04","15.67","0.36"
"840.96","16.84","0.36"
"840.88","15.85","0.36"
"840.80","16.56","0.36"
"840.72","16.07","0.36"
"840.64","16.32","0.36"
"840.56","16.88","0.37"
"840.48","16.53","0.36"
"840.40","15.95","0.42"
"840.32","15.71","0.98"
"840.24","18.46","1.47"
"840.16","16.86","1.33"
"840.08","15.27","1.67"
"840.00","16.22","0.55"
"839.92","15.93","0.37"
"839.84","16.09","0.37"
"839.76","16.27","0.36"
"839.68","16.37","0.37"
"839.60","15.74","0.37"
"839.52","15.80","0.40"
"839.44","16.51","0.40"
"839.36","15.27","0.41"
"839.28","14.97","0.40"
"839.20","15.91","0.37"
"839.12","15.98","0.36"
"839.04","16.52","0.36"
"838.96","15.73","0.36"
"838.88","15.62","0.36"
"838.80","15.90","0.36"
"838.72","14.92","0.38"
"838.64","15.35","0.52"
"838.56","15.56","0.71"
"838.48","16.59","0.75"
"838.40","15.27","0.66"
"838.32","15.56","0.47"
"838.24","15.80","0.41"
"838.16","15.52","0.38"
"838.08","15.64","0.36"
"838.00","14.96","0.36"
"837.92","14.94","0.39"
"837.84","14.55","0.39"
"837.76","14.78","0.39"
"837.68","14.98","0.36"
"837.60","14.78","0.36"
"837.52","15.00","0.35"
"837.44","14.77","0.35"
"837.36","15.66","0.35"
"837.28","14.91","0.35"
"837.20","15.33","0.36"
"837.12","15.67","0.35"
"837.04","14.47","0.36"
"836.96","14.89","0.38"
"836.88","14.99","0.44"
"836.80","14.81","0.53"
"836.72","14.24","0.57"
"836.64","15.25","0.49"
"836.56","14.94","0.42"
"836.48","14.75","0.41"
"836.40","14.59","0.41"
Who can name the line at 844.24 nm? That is Mg II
